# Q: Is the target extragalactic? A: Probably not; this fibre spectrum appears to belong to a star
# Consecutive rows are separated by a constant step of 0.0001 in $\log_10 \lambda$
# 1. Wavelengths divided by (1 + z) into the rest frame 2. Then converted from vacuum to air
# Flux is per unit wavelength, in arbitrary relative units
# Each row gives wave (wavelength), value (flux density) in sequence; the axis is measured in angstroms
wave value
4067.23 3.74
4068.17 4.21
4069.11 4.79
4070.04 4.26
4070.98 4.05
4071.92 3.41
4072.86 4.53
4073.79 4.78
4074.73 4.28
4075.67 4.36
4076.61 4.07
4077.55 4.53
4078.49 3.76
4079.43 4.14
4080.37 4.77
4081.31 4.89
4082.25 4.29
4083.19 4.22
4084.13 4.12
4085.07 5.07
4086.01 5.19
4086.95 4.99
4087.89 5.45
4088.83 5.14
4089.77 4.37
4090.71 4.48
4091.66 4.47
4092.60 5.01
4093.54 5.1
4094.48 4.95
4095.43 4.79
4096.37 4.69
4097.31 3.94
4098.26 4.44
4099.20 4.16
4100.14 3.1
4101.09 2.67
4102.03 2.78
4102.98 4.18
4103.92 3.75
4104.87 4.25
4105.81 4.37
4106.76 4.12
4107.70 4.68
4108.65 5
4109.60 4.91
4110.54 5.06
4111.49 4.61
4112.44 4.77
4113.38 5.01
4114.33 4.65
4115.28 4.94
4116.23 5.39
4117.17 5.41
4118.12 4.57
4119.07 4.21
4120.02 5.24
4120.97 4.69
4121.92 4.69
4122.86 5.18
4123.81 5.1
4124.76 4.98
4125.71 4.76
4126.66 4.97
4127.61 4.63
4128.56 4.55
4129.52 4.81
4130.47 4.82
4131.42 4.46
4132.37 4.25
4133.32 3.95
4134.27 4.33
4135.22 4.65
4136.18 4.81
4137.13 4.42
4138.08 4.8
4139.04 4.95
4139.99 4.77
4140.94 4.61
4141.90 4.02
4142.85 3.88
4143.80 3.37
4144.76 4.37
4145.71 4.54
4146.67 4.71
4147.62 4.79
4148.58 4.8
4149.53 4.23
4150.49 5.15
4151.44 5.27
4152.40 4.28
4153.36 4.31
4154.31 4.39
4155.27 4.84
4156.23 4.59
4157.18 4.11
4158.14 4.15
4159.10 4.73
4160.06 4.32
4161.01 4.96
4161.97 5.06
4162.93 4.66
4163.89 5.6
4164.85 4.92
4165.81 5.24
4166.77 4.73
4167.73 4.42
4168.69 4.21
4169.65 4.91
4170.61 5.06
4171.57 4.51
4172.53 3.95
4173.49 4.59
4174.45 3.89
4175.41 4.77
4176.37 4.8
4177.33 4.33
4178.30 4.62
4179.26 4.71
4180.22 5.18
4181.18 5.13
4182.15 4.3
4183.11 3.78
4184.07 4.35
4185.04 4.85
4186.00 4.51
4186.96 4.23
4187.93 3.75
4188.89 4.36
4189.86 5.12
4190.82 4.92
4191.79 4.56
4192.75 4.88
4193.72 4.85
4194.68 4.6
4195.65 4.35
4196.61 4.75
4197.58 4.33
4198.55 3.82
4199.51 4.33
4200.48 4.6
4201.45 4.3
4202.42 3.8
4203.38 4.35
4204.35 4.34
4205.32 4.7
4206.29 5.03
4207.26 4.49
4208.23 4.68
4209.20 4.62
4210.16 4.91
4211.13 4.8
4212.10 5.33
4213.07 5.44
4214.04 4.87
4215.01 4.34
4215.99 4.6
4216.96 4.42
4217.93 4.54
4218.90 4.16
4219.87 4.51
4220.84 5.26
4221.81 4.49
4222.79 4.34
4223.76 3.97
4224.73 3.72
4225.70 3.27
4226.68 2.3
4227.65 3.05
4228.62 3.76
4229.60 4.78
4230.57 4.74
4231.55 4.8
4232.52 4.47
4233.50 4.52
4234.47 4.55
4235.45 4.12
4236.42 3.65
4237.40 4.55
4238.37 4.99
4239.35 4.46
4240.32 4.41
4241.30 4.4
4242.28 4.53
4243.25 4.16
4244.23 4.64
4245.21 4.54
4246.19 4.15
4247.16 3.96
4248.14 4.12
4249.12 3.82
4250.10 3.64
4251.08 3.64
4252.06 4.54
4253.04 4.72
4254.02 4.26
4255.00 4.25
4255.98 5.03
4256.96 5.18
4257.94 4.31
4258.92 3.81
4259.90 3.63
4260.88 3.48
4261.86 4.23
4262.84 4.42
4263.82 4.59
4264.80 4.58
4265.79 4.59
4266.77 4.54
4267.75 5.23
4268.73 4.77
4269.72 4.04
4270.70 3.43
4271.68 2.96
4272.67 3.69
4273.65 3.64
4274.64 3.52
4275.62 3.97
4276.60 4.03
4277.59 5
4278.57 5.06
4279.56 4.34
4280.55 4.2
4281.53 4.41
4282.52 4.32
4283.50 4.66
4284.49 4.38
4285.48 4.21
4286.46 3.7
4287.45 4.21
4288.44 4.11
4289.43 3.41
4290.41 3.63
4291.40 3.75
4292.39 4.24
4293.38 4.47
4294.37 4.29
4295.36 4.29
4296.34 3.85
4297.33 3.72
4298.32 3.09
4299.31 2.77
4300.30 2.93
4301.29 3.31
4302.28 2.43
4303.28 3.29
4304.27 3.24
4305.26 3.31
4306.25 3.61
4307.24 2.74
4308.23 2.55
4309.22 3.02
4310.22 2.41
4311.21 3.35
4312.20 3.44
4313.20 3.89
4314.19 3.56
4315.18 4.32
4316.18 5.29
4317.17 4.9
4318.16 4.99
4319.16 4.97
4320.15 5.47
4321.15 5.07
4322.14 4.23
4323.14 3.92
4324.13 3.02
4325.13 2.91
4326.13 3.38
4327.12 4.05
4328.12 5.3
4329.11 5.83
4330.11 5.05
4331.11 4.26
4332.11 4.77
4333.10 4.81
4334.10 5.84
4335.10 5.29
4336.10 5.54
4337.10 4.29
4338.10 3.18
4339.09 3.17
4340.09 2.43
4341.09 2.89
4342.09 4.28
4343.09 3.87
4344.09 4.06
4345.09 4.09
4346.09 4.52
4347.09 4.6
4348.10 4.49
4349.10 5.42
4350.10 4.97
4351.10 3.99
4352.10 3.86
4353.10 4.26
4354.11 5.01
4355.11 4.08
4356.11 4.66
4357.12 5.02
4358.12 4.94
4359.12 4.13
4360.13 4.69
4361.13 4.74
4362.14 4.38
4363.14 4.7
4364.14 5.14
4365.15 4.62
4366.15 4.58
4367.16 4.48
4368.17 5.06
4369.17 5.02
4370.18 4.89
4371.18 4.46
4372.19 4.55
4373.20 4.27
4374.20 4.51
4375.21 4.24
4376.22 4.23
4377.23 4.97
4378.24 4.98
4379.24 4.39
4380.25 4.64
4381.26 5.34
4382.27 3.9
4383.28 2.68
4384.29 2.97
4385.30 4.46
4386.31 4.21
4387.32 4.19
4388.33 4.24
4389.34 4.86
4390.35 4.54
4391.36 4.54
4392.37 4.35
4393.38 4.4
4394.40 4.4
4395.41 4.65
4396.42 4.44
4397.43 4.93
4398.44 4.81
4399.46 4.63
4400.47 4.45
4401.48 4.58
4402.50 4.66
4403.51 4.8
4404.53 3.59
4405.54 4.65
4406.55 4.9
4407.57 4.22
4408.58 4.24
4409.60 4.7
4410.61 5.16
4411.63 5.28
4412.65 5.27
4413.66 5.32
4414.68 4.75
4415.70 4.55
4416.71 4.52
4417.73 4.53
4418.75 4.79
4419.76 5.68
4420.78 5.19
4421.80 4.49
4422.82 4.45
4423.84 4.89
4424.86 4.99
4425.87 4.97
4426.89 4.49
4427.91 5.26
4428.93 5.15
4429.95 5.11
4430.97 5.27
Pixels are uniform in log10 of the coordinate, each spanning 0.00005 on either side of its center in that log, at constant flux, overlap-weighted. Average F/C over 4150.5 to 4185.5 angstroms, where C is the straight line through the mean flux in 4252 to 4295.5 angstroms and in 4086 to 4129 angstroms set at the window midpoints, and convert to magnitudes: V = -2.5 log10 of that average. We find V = -0.04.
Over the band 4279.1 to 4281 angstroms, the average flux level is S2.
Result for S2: 4.26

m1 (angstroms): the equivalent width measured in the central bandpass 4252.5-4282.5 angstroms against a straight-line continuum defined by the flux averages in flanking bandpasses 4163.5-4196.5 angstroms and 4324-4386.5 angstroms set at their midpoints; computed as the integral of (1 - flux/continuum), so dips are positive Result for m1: 1.7 angstroms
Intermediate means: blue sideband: 4.62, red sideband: 4.41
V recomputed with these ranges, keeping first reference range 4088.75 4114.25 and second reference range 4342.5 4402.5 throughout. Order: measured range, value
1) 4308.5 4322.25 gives 0.073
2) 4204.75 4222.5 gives -0.069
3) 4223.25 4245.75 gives 0.063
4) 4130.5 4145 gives 0.004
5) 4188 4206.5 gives -0.018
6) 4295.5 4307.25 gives 0.347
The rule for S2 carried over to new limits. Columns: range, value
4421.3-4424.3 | 4.6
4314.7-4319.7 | 4.9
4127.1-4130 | 4.66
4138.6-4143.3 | 4.45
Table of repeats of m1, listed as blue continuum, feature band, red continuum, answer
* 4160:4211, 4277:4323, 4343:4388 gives 6.06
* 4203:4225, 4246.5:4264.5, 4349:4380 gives 1.59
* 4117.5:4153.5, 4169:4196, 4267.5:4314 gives -1.34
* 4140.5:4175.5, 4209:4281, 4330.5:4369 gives 3.43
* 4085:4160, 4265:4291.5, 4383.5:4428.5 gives 2.60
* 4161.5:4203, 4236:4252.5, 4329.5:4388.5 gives 1.00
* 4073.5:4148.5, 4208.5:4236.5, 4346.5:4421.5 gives 1.18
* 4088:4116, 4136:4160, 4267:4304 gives -1.06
